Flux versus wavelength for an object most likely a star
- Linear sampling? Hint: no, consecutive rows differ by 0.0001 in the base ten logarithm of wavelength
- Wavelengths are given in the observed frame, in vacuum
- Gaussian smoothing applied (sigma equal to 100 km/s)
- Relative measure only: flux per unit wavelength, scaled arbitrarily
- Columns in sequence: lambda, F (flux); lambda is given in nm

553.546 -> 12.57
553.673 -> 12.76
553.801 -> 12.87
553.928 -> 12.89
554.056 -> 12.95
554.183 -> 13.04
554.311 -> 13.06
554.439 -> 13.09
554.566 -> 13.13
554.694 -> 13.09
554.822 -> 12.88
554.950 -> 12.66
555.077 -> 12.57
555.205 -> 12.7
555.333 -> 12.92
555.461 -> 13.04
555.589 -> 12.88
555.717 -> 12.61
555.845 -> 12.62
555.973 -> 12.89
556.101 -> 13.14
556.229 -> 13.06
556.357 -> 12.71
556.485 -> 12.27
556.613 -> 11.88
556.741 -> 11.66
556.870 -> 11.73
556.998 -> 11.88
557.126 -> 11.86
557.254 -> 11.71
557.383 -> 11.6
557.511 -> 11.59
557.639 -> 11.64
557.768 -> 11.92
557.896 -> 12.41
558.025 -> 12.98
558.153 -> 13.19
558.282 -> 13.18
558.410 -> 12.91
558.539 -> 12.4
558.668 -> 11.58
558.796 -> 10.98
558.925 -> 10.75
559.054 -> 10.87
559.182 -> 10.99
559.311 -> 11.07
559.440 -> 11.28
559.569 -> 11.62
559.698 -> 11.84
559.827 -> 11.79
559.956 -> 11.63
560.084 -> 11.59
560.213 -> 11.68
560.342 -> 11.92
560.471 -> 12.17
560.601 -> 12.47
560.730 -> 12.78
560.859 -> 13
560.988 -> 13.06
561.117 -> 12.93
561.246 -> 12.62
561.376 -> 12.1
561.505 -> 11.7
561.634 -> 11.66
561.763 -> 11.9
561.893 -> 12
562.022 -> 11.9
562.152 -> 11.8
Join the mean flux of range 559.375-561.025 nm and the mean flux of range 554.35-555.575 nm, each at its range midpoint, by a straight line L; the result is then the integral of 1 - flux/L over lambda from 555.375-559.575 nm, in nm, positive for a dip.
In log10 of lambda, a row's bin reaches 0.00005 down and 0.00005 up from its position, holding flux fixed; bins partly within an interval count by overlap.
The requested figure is 0.133 nm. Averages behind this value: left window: 12.9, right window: 12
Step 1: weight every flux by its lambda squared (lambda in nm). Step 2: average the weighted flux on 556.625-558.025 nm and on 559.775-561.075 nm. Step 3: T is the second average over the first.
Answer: 1.04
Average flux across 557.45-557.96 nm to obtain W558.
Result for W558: 11.9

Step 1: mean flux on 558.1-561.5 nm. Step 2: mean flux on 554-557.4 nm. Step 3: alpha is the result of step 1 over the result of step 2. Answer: 0.95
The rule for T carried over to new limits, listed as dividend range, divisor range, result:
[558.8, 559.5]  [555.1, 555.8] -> 0.87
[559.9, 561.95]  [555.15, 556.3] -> 0.97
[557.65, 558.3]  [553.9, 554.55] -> 0.98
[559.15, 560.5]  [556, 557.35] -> 0.96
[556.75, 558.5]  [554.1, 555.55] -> 0.95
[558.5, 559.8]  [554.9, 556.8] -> 0.91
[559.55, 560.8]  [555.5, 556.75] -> 0.96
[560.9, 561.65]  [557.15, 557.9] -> 1.07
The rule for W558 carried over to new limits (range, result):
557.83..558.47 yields 12.9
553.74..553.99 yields 12.9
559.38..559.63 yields 11.4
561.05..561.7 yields 12.2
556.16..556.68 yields 12.5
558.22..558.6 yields 12.8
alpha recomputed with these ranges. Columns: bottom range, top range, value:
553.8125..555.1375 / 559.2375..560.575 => 0.90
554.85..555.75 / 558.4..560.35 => 0.90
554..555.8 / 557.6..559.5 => 0.92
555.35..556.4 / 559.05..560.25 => 0.89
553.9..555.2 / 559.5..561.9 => 0.94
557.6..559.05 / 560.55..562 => 1.02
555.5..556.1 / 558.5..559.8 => 0.88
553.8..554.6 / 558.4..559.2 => 0.88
